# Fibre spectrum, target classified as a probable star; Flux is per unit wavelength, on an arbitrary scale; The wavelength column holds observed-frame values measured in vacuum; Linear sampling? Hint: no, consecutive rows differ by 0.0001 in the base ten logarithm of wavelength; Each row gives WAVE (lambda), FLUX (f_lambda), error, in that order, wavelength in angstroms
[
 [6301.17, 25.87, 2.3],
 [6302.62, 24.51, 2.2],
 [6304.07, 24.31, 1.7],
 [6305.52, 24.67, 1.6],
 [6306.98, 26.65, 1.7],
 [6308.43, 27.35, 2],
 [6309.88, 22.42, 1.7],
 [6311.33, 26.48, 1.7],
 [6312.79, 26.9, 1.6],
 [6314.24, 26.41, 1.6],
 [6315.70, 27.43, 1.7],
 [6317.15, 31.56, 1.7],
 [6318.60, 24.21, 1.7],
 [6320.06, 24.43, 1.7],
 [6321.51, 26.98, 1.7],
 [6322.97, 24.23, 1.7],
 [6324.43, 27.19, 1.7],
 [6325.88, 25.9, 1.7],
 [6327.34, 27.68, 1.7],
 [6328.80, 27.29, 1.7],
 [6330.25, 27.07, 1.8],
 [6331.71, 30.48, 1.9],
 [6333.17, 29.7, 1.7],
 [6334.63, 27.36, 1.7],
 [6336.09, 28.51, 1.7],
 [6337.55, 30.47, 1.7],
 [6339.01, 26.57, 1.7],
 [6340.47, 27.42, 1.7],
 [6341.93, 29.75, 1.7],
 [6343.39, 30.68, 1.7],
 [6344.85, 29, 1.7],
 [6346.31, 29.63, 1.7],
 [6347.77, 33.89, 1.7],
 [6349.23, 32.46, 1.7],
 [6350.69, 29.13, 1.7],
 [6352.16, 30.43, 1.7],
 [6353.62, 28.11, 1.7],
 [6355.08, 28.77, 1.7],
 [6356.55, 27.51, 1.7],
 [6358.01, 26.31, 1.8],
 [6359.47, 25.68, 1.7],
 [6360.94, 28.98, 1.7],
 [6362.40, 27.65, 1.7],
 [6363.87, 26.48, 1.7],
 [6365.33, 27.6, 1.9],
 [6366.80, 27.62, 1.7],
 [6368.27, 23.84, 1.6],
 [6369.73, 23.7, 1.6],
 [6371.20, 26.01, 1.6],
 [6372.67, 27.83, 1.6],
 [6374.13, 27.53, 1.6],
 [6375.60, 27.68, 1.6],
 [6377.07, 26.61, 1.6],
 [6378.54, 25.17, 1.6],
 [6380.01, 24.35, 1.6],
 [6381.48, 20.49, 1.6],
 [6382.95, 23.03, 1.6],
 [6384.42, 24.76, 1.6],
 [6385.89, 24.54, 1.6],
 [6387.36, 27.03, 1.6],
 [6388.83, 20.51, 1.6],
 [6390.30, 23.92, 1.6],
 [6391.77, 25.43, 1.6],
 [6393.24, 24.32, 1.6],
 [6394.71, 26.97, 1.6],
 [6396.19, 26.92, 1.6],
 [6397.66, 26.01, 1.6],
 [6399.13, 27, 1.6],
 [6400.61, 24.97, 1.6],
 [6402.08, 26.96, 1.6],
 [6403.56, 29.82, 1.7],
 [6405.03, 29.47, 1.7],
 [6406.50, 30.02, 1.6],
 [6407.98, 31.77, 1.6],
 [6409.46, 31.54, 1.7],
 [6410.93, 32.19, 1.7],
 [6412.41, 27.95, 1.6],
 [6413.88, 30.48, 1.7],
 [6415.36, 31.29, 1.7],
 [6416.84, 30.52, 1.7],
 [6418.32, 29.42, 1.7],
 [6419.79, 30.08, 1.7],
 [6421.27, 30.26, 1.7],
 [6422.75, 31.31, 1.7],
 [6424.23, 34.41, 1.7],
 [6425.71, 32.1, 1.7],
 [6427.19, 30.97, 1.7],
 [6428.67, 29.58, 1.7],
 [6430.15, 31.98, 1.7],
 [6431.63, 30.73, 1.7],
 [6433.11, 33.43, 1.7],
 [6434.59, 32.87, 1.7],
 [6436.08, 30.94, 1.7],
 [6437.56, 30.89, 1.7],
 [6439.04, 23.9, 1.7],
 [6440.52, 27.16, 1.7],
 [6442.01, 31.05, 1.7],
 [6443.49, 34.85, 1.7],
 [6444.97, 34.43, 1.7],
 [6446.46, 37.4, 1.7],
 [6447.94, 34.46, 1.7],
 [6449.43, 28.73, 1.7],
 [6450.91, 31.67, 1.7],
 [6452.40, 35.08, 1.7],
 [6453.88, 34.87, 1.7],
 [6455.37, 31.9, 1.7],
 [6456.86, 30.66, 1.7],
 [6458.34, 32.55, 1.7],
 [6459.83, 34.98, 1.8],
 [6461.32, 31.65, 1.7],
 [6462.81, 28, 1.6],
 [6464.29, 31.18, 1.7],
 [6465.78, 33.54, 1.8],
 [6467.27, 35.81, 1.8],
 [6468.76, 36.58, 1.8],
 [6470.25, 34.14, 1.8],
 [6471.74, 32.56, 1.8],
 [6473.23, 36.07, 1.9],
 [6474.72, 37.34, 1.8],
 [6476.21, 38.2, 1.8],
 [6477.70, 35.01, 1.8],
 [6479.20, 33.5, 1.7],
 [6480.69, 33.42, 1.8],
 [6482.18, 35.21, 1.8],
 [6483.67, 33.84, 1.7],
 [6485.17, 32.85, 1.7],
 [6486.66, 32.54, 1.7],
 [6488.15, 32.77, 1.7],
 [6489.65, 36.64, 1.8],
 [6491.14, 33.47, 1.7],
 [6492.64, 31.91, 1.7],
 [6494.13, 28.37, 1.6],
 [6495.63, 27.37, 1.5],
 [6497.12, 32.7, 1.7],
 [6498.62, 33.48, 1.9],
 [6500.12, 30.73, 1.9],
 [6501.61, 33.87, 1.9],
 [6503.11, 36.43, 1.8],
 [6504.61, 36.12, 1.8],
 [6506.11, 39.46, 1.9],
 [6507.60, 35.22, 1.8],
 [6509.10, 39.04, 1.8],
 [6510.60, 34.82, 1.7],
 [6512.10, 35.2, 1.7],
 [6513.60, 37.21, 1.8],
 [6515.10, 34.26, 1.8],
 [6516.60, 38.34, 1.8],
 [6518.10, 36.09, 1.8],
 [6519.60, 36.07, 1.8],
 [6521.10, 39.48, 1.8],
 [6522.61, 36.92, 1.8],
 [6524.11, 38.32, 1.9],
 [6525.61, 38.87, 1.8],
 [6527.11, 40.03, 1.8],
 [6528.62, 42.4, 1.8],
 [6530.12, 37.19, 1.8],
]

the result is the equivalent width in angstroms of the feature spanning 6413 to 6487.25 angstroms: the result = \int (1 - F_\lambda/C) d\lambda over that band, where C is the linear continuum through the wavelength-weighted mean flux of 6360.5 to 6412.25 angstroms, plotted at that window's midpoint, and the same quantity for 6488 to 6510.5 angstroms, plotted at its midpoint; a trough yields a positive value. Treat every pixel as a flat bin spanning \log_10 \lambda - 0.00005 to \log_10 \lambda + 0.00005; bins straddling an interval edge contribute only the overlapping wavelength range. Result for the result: -4.4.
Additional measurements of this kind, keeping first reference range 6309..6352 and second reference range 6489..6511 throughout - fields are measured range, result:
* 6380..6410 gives 4.06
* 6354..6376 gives 1.75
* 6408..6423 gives 0.22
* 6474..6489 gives -0.53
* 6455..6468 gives 0.14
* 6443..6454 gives -0.59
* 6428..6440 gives 0.44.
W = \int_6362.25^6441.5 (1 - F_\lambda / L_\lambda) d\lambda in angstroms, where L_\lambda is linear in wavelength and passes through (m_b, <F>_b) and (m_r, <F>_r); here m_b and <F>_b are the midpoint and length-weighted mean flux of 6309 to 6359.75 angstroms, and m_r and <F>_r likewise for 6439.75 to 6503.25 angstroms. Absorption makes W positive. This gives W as 6.7 angstroms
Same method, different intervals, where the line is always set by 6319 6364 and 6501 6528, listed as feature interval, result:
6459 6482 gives 0.42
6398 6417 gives 1.30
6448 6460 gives 0.50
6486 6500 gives 1.50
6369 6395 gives 4.57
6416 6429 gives 0.54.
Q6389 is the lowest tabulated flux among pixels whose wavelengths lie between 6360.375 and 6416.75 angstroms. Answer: 20.49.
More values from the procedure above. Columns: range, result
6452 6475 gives 28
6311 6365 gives 24.21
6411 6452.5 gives 23.9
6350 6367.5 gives 25.68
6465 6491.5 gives 32.54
